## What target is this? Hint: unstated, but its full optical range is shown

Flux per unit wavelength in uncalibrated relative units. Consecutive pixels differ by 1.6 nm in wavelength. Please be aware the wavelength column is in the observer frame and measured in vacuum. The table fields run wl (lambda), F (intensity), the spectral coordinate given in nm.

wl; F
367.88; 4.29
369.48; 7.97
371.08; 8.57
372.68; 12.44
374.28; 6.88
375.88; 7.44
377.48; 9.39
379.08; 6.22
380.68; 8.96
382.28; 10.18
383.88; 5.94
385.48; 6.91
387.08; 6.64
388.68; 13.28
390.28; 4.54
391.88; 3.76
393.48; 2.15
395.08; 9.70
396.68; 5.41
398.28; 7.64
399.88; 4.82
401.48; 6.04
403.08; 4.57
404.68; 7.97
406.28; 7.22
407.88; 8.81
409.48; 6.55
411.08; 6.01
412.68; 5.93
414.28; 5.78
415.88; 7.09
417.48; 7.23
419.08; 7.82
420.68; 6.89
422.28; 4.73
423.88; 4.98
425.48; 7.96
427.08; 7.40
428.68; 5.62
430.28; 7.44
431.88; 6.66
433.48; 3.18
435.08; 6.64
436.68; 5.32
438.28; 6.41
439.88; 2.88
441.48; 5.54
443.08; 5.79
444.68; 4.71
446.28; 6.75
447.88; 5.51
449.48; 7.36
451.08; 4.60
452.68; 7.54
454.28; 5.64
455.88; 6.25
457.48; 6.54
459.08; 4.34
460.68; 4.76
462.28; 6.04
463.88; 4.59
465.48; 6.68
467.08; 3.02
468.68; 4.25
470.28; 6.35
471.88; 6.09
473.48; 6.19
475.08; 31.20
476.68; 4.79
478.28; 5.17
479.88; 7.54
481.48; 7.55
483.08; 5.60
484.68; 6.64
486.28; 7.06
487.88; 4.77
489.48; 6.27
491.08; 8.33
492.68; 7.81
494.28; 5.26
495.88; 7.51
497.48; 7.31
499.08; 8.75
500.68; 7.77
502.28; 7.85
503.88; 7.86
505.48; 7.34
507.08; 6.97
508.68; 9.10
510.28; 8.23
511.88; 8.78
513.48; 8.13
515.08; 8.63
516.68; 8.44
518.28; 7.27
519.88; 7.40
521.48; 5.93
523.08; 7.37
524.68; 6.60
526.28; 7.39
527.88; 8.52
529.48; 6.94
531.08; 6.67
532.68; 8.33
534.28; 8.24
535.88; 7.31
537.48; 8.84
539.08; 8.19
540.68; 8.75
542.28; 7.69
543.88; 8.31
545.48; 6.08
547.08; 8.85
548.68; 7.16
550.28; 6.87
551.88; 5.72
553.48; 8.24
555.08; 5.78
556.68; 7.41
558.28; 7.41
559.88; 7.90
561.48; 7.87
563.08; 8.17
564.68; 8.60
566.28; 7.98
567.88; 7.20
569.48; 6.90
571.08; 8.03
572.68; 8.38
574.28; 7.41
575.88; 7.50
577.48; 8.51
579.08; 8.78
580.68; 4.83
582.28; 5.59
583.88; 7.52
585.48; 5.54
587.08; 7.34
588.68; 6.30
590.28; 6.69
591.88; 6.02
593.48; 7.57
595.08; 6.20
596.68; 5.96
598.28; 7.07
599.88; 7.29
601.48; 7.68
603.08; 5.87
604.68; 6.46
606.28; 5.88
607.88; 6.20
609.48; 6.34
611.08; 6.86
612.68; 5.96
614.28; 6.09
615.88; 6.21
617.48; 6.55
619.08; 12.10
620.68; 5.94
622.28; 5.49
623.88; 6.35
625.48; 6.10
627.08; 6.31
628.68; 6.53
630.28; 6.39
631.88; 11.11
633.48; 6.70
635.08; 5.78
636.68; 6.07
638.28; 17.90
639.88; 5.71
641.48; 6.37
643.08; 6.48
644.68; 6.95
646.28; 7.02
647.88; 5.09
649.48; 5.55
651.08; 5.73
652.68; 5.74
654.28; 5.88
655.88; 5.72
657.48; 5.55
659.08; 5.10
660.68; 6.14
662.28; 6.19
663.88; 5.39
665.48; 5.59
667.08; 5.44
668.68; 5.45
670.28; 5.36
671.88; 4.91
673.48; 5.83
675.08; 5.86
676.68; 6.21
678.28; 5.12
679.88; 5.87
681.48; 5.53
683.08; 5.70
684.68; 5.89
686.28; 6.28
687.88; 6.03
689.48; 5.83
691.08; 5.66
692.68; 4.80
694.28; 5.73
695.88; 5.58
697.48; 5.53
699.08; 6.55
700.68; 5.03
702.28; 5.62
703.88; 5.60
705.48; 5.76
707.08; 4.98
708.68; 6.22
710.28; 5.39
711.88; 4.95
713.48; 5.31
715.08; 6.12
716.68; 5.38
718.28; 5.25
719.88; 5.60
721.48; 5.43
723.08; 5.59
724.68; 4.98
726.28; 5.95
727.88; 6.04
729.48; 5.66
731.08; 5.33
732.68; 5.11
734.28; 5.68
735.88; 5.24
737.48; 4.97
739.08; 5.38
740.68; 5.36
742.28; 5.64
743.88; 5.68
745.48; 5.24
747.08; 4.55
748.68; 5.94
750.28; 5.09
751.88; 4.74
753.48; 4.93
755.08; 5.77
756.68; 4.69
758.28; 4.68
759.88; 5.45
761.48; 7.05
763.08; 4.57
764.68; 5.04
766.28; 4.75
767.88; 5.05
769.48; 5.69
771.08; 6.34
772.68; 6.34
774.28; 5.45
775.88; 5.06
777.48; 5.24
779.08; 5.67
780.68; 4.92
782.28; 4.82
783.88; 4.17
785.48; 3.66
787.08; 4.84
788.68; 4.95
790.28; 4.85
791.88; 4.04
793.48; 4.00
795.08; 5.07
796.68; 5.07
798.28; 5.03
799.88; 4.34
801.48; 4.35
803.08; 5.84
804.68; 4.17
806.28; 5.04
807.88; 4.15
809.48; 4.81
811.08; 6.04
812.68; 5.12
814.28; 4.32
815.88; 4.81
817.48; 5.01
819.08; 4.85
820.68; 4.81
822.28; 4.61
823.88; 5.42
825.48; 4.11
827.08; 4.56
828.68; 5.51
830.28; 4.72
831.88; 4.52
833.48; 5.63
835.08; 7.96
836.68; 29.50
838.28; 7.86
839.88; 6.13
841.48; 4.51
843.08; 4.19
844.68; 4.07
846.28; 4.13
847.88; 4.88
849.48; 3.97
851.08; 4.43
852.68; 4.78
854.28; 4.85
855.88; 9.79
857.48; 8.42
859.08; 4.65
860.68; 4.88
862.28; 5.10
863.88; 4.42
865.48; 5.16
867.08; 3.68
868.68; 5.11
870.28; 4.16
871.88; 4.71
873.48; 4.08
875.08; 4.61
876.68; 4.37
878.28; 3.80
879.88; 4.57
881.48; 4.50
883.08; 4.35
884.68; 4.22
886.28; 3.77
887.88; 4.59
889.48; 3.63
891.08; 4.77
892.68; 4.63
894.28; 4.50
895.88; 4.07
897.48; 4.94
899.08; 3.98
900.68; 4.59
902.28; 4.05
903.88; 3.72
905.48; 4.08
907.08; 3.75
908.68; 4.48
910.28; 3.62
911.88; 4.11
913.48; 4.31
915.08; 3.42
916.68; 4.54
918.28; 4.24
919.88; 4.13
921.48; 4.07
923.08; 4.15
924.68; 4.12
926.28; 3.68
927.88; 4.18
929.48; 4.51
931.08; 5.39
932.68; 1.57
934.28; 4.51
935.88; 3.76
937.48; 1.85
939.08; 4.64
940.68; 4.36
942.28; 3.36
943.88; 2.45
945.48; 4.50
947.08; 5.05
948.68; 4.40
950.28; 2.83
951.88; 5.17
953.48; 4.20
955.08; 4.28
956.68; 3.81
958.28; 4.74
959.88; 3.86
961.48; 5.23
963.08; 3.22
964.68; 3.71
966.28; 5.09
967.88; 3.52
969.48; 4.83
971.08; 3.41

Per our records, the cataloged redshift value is 0.274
